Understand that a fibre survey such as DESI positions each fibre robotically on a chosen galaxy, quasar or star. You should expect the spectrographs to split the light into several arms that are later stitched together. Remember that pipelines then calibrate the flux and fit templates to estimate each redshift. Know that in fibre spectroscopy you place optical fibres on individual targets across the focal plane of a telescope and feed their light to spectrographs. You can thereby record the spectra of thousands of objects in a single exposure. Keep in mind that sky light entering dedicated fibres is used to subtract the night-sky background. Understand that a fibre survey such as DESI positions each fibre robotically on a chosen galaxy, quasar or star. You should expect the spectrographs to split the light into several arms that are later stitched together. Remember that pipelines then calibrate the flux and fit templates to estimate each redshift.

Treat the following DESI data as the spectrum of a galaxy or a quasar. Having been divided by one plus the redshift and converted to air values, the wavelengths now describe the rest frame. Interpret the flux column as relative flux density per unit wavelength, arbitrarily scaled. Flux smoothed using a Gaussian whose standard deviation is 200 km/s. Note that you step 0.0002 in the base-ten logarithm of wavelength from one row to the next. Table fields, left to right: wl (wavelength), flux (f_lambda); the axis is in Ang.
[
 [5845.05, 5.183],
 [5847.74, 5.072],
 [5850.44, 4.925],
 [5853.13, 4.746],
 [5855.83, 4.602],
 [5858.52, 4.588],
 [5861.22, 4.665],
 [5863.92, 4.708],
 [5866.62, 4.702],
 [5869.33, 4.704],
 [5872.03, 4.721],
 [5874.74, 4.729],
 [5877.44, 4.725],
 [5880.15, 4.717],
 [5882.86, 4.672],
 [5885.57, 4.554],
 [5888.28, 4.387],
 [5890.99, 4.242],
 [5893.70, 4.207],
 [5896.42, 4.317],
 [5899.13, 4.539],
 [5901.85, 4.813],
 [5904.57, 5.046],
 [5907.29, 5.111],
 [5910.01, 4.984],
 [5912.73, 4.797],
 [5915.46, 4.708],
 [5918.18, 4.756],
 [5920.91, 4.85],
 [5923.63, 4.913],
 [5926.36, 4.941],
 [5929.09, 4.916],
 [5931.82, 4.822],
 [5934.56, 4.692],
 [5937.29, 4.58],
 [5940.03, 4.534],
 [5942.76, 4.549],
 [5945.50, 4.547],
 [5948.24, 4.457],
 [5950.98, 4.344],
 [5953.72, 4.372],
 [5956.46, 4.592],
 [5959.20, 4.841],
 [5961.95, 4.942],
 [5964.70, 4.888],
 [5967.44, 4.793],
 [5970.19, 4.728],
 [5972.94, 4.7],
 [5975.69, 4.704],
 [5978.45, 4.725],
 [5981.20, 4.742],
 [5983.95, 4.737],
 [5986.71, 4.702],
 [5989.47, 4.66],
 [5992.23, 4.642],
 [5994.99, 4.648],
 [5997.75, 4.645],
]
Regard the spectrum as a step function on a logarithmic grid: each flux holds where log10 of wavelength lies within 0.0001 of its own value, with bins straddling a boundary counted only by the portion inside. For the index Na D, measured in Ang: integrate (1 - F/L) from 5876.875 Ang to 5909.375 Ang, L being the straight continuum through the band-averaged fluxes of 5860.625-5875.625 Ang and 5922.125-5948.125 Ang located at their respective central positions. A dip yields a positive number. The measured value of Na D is 0.62 Ang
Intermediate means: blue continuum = 4.7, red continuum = 4.71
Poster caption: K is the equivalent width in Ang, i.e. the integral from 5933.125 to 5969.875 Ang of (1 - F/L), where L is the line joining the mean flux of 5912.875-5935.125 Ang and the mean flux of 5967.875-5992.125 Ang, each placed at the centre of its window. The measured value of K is 1.1 Ang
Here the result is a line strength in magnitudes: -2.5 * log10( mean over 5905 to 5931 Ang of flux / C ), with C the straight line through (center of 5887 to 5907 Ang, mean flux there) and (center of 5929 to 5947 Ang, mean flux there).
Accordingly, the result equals -0.07 mag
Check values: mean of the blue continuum 4.54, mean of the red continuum 4.64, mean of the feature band 4.89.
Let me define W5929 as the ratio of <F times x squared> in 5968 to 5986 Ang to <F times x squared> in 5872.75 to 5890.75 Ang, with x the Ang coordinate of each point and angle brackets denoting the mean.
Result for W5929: 1.06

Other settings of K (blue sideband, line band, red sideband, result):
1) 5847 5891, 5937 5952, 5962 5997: 0.68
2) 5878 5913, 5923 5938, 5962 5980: -0.36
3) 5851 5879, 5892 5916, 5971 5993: -0.10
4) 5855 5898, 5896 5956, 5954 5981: -0.54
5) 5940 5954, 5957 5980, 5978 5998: -1.00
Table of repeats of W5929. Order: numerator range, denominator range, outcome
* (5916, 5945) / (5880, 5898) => 1.09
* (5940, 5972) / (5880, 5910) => 1.03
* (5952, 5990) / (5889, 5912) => 1.04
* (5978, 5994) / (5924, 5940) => 1.00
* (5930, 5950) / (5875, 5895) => 1.04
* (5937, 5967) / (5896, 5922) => 0.97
